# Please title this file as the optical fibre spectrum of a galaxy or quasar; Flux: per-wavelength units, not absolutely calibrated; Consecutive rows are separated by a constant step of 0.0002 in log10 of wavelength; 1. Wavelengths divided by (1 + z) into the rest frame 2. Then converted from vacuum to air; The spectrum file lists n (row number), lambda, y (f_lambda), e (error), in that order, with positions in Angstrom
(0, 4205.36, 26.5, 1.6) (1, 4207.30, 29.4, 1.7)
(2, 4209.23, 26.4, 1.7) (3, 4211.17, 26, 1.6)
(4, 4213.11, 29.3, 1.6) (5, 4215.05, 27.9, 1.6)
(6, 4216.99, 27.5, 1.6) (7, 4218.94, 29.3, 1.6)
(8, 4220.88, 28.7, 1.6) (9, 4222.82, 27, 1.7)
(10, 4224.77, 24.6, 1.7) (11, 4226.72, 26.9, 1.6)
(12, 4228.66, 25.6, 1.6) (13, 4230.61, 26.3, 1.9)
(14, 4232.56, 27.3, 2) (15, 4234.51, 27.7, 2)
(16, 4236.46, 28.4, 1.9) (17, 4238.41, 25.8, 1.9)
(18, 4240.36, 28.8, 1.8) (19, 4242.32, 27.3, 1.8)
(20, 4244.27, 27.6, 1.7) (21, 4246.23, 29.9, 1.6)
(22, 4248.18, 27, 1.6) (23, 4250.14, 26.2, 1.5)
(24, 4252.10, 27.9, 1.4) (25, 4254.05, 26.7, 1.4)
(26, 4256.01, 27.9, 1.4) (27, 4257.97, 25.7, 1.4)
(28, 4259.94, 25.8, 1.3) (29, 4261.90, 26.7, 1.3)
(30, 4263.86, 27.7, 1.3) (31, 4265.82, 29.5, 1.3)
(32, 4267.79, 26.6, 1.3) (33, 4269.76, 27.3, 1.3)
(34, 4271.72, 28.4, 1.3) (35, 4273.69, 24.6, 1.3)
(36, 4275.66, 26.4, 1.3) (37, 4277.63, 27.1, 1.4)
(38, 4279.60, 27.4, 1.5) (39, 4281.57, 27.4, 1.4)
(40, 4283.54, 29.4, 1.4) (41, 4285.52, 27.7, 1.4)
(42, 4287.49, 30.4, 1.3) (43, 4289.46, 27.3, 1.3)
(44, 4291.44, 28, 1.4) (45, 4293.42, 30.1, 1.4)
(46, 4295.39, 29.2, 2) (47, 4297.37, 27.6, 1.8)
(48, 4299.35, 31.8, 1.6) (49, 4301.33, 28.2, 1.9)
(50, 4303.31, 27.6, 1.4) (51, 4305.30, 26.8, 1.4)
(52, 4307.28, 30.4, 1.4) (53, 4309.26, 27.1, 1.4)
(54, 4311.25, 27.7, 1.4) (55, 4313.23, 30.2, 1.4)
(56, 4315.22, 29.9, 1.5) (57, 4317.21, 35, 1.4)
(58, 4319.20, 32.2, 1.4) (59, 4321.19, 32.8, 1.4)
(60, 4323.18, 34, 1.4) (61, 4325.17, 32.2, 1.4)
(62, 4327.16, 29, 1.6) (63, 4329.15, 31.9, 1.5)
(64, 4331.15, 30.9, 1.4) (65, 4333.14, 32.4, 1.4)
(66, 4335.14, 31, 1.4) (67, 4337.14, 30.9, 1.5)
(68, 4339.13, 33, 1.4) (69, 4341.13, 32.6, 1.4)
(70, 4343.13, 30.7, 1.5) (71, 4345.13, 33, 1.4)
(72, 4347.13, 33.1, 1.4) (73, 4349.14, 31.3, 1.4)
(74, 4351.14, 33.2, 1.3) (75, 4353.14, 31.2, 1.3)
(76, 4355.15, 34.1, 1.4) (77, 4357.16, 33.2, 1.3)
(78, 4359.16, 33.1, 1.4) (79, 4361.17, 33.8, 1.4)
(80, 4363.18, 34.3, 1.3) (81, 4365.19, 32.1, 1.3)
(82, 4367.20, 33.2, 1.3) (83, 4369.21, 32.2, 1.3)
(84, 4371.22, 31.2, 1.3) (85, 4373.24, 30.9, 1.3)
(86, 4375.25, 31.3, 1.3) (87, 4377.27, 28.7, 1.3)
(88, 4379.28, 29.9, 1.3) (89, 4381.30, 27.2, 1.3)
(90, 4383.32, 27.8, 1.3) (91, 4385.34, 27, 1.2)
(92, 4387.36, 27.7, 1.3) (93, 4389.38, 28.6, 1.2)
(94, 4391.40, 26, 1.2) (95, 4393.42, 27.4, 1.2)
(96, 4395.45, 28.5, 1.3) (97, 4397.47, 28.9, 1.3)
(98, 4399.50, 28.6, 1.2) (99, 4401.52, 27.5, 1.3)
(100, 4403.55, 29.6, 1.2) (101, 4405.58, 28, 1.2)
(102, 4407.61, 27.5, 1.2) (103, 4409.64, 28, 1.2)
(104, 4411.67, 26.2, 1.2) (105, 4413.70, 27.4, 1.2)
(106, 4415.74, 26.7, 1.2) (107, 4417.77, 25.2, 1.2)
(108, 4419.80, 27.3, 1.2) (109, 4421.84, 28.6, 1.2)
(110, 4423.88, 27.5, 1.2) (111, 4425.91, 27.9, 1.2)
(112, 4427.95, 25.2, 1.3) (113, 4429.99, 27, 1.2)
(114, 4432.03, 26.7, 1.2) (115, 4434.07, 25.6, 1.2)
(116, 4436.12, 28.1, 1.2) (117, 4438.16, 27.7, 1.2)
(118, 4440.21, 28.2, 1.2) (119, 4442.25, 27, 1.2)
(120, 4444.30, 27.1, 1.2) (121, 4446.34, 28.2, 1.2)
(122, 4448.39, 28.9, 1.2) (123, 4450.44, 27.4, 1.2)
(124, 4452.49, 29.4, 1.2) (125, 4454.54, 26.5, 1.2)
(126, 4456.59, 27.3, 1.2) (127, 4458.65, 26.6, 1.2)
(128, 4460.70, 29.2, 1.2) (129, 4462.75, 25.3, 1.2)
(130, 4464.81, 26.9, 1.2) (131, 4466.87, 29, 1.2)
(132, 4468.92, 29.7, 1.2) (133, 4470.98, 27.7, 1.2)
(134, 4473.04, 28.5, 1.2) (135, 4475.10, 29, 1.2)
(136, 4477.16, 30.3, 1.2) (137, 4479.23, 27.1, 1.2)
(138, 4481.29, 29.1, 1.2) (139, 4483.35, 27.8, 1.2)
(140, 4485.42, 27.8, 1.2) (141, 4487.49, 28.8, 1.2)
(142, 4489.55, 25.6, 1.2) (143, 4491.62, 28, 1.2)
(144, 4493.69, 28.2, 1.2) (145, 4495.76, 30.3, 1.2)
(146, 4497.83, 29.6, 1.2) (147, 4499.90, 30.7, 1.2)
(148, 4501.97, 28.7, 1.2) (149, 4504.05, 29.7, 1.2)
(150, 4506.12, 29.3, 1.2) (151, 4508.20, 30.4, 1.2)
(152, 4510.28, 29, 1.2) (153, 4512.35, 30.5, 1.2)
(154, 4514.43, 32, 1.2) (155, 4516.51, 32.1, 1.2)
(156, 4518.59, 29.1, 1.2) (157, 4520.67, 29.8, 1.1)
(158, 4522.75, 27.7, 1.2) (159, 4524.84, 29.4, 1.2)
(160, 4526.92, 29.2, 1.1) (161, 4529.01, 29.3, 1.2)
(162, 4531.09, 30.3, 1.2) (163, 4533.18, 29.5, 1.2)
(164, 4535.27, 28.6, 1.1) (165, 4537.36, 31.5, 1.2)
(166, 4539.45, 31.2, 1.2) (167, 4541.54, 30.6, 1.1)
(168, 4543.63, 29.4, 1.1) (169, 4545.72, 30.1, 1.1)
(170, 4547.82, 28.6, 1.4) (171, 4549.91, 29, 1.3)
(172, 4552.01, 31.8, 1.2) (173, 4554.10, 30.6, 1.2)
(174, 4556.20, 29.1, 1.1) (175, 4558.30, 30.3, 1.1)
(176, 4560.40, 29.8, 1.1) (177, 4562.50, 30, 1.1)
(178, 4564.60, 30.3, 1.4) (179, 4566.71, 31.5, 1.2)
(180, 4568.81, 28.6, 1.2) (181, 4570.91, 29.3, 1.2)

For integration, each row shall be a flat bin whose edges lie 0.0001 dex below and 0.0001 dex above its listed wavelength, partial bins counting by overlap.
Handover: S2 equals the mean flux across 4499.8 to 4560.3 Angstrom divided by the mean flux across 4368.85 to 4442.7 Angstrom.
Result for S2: 1.07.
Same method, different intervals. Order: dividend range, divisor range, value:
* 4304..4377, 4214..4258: 1.16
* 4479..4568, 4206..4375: 1.01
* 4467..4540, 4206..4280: 1.07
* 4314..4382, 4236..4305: 1.15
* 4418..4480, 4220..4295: 1.01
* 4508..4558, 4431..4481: 1.08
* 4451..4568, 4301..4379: 0.93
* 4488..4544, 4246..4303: 1.07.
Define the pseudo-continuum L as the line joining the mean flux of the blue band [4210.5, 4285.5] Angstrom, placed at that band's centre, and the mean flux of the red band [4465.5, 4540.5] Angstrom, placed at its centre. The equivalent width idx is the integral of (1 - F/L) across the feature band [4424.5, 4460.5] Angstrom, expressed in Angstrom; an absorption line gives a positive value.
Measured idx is 1.79 Angstrom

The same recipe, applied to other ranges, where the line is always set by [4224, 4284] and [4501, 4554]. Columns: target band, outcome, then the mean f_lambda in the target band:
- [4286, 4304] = -0.9 Angstrom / 28.9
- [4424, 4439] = 1.0 Angstrom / 26.9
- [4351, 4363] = -2.1 Angstrom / 33.2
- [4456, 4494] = 1.8 Angstrom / 28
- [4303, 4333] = -3.1 Angstrom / 30.6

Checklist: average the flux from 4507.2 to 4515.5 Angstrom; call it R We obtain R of 30.5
